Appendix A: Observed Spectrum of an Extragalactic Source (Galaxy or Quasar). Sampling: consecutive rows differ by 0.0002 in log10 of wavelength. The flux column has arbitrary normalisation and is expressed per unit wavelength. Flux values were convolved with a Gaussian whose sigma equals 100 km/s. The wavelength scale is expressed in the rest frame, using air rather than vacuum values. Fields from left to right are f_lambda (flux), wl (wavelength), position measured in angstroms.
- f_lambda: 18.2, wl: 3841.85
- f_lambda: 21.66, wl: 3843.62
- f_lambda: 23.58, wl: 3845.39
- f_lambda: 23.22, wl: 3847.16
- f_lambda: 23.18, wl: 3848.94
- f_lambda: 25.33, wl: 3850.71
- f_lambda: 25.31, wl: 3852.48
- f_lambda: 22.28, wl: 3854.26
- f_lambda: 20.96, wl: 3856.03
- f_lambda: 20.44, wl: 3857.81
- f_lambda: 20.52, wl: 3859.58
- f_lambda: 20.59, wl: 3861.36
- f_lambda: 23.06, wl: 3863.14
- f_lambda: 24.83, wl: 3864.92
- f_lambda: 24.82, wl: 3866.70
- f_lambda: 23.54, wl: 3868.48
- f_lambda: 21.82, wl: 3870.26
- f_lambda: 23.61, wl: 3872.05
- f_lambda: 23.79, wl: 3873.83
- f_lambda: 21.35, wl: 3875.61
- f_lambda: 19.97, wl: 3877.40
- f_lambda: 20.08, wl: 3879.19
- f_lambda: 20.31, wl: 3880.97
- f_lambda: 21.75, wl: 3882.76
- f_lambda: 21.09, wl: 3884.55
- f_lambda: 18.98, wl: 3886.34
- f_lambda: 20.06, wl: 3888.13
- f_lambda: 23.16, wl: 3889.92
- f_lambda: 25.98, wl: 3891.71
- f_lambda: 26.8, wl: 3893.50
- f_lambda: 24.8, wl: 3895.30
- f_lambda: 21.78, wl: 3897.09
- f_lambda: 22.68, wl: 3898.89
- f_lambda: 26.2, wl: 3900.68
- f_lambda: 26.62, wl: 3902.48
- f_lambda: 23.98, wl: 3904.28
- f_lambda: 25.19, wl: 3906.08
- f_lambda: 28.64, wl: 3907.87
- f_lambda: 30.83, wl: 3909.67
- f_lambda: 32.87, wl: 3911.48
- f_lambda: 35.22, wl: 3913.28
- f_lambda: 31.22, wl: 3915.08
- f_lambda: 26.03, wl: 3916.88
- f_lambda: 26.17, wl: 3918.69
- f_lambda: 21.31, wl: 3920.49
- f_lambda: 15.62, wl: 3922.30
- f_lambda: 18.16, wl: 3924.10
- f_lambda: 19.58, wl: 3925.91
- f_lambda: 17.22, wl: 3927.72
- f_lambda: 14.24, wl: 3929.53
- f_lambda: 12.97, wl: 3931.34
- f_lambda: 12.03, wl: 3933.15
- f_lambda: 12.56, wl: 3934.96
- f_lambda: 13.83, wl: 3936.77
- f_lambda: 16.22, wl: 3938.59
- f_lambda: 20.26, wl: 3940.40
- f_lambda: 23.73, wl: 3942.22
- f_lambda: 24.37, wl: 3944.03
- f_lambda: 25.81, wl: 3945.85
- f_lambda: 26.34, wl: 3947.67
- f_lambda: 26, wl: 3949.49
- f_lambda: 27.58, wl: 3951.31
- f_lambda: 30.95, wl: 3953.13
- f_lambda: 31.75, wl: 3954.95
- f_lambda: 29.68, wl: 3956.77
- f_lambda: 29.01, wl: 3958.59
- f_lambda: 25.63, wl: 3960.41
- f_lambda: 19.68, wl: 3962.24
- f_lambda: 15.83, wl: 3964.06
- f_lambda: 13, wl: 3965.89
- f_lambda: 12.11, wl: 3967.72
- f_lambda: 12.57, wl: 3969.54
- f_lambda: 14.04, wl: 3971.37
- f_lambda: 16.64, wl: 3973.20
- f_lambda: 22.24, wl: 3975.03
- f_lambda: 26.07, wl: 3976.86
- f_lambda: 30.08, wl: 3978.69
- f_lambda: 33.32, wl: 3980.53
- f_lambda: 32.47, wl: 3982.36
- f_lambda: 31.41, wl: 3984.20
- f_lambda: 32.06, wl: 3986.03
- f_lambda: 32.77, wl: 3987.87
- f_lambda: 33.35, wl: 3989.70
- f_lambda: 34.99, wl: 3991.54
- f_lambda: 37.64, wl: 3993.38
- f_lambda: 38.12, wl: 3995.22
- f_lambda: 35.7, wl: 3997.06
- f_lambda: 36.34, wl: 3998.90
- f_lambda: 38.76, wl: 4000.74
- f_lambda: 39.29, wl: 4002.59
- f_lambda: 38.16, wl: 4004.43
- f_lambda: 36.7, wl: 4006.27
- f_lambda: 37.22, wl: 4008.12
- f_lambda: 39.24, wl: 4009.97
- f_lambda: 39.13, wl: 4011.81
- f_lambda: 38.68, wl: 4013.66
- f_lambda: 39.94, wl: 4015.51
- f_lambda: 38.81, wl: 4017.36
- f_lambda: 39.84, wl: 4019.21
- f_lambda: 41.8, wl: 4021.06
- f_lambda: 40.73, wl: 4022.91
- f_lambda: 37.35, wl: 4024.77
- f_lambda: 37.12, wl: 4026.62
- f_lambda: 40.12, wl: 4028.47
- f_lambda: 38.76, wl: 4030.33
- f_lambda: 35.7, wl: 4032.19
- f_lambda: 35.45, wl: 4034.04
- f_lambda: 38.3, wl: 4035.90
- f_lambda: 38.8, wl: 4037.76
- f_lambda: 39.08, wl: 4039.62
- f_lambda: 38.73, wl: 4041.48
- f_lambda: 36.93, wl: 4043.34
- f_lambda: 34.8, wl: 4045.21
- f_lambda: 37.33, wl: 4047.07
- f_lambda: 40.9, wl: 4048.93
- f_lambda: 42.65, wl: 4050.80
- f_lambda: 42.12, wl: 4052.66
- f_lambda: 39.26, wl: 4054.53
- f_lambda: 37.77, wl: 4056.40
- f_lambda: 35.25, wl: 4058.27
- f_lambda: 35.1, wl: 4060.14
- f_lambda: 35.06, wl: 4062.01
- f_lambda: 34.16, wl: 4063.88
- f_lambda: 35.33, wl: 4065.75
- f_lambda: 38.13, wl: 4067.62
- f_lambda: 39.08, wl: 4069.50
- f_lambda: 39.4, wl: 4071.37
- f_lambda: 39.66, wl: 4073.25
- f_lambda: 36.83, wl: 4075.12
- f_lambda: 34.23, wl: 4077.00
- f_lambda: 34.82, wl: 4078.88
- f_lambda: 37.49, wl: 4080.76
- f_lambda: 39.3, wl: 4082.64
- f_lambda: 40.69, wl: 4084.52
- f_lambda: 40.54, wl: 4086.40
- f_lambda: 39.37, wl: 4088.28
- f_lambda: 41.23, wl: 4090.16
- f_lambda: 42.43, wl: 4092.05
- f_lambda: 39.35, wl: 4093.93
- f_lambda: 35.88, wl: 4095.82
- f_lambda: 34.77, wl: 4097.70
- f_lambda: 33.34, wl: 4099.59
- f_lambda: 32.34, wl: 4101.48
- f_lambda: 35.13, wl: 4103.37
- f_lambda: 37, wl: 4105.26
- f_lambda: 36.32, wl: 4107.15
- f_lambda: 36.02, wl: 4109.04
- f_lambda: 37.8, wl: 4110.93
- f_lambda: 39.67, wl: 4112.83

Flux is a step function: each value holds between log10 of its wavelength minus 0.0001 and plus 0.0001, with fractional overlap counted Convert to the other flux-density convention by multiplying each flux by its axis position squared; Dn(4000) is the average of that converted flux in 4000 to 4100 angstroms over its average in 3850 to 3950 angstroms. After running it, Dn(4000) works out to 1.83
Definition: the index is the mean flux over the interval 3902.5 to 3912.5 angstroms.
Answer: 28.2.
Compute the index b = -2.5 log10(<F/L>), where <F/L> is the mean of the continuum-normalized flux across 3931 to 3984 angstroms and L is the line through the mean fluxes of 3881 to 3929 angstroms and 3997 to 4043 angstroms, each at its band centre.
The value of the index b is 0.35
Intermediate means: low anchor 24.2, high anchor 38.4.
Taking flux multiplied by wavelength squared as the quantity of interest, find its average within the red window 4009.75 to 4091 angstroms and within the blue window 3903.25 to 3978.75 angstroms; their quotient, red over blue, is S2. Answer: 1.82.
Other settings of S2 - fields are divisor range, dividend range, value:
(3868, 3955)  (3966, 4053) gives 1.59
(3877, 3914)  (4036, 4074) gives 1.67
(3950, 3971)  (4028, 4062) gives 1.78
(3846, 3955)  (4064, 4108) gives 1.80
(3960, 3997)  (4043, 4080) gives 1.50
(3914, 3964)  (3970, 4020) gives 1.57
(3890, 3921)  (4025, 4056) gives 1.53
